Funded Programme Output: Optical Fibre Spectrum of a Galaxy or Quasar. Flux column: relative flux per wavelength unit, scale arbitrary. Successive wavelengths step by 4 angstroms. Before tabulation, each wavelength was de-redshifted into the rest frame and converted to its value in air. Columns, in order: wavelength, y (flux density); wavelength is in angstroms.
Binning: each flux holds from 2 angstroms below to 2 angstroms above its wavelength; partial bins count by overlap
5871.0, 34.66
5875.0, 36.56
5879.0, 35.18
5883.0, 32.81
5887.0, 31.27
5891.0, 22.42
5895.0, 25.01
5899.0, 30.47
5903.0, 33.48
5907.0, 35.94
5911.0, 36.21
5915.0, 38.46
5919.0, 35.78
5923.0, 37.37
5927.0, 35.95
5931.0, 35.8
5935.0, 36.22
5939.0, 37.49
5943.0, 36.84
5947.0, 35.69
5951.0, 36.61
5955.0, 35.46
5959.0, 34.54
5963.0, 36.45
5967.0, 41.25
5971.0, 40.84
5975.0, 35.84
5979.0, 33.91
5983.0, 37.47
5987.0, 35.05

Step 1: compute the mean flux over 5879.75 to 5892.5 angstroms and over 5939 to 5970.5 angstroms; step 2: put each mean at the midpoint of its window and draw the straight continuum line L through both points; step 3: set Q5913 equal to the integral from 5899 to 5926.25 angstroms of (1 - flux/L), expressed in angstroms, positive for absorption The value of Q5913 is -2.7 angstroms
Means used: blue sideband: 29.7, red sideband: 36.9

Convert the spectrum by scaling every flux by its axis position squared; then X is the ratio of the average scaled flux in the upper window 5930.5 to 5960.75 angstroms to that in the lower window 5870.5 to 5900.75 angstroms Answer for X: 1.2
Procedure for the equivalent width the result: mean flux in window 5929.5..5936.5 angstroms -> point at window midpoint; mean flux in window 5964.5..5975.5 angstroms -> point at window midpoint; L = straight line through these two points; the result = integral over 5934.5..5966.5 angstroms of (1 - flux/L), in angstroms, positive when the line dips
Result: 1.1 angstroms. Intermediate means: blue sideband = 36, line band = 36.4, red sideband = 39.7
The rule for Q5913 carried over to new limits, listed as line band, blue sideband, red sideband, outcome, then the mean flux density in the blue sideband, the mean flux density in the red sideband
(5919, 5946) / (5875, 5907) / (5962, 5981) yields -1.7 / 30.9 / 37.7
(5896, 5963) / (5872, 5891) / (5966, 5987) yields -1.0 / 32.8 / 37.4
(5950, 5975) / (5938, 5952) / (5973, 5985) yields -0.9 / 36.6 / 35.7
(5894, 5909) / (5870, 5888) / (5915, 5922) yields 1.7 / 34.2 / 36.8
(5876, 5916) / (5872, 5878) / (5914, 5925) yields 4.9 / 36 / 37.1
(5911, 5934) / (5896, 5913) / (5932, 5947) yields -1.0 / 33.5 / 36.6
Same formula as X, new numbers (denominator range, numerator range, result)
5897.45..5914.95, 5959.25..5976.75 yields 1.13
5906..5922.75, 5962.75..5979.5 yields 1.06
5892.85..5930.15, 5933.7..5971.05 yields 1.09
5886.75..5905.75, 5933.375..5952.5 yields 1.30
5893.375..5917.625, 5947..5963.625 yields 1.08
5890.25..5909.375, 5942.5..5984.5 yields 1.25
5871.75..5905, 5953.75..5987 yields 1.22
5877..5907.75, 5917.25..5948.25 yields 1.21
